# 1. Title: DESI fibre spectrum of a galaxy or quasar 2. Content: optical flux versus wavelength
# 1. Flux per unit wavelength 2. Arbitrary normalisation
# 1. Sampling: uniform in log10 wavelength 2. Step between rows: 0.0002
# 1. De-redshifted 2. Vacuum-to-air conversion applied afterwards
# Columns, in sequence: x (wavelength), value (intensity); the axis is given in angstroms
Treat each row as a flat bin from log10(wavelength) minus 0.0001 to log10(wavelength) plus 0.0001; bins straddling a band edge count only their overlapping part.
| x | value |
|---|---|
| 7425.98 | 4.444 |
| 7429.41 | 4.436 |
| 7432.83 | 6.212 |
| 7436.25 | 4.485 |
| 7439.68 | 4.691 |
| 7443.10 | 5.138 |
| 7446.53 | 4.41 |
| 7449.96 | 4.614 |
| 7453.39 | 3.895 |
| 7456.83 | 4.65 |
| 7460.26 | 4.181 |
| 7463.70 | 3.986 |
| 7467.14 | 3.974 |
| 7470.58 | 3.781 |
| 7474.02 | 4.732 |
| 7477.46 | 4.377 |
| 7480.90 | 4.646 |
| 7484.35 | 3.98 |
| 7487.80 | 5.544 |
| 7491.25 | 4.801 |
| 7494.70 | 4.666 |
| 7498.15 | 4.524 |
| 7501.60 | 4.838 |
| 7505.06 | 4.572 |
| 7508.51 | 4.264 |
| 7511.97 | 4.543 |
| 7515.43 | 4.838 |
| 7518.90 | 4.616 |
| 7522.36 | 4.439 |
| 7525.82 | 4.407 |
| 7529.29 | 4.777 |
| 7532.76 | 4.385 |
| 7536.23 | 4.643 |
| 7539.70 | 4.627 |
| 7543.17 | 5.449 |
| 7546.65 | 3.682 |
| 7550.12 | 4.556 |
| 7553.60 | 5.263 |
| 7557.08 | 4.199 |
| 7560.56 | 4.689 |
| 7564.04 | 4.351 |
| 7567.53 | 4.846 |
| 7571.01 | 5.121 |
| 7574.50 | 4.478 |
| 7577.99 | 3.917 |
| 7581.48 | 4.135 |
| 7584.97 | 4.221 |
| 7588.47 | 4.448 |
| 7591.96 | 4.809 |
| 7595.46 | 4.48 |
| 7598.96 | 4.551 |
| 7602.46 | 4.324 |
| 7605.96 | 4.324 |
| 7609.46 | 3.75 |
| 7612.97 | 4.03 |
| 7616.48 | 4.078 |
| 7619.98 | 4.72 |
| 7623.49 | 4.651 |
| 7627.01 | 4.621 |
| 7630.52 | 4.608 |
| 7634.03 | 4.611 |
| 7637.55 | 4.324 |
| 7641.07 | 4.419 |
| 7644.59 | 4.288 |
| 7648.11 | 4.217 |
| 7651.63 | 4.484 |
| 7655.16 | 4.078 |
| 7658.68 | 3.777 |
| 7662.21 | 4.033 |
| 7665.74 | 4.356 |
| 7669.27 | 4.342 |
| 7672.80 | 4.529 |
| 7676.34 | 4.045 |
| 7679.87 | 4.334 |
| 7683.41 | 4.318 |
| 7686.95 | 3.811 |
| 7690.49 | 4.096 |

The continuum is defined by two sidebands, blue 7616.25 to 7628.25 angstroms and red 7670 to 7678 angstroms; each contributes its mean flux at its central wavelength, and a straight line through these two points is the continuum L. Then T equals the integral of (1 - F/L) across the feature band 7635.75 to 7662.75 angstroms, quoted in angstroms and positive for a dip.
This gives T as 1.3 angstroms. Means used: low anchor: 4.57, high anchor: 4.3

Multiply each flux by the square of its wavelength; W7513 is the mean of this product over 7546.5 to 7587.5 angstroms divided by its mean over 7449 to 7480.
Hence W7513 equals 1.09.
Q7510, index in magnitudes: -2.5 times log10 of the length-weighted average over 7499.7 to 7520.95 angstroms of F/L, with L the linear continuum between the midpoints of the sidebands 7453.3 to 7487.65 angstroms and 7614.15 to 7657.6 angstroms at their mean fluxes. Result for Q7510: -0.07 mag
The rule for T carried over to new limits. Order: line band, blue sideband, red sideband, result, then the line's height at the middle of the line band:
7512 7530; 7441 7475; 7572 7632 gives -1.04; 4.35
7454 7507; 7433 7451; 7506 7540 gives 2.38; 4.68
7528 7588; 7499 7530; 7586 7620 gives -1.18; 4.46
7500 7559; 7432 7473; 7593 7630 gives -2.32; 4.42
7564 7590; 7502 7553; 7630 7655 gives 0.31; 4.5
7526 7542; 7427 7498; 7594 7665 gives -0.59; 4.45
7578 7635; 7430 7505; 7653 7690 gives -1.15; 4.29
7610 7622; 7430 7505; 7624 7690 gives 0.33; 4.35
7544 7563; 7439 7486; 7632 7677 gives -0.89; 4.32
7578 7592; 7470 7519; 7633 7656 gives 0.48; 4.45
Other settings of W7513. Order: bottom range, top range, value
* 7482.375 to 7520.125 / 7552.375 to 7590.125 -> 0.99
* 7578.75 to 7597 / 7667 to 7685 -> 1.01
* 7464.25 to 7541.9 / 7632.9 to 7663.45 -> 0.97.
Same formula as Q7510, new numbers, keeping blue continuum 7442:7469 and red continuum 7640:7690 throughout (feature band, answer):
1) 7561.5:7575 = -0.11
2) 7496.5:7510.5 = -0.06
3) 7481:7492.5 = -0.10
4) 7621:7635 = -0.10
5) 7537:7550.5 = -0.07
